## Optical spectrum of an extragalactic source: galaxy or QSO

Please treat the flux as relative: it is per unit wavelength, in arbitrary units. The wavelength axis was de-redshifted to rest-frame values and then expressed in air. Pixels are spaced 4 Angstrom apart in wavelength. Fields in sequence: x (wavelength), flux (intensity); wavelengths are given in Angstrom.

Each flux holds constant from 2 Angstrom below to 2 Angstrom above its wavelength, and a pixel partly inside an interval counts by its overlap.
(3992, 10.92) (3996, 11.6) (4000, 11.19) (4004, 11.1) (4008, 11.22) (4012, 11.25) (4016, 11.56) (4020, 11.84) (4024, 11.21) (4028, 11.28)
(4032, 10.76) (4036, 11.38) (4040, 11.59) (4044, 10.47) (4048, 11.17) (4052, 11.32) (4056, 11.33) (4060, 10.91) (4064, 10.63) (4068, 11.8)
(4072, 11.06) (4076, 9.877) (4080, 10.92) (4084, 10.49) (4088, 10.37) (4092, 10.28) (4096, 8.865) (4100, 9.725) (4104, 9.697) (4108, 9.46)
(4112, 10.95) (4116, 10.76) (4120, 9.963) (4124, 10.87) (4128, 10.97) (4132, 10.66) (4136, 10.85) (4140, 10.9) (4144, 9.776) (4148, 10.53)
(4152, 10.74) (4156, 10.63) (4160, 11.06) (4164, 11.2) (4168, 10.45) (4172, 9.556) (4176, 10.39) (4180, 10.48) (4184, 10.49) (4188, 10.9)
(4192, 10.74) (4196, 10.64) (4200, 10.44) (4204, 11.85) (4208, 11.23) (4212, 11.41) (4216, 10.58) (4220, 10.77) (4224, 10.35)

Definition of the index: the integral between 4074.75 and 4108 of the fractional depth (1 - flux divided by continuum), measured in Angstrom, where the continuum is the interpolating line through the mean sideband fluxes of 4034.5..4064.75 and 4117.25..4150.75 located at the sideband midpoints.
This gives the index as 2.6 Angstrom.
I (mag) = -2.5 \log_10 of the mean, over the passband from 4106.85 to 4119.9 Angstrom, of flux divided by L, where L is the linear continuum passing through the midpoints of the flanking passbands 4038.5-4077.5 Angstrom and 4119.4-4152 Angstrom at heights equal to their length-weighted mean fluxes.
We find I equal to 0.03 mag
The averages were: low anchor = 11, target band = 10.4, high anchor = 10.6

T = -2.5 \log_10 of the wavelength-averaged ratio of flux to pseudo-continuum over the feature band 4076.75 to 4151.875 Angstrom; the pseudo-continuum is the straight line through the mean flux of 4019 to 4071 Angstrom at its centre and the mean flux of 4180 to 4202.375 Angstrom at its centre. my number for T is 0.06 mag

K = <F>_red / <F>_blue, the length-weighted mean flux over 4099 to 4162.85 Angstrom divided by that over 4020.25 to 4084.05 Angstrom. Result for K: 0.95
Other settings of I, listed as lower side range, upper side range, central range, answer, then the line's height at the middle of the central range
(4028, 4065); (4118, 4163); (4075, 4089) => 0.05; 10.9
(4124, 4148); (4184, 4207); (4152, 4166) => -0.02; 10.7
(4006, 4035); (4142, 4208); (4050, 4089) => 0.02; 11.1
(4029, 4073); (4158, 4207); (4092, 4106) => 0.15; 11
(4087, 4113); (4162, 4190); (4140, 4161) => -0.03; 10.3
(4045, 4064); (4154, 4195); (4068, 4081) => 0.02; 11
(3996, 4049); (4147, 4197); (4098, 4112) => 0.11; 10.9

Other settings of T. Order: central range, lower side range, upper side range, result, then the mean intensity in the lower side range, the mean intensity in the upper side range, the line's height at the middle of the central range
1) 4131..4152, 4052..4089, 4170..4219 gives 0.02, 10.9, 10.7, 10.8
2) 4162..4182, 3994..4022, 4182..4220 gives 0.06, 11.4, 10.9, 11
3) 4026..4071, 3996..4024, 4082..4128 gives -0.03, 11.4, 10.2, 10.9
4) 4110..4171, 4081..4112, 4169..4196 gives -0.05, 9.95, 10.4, 10.2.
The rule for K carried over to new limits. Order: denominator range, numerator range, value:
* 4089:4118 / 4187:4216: 1.10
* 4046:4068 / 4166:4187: 0.93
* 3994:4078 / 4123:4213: 0.96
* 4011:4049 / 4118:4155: 0.94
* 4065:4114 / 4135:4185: 1.02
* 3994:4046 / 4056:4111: 0.92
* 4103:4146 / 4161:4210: 1.02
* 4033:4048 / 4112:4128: 0.96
